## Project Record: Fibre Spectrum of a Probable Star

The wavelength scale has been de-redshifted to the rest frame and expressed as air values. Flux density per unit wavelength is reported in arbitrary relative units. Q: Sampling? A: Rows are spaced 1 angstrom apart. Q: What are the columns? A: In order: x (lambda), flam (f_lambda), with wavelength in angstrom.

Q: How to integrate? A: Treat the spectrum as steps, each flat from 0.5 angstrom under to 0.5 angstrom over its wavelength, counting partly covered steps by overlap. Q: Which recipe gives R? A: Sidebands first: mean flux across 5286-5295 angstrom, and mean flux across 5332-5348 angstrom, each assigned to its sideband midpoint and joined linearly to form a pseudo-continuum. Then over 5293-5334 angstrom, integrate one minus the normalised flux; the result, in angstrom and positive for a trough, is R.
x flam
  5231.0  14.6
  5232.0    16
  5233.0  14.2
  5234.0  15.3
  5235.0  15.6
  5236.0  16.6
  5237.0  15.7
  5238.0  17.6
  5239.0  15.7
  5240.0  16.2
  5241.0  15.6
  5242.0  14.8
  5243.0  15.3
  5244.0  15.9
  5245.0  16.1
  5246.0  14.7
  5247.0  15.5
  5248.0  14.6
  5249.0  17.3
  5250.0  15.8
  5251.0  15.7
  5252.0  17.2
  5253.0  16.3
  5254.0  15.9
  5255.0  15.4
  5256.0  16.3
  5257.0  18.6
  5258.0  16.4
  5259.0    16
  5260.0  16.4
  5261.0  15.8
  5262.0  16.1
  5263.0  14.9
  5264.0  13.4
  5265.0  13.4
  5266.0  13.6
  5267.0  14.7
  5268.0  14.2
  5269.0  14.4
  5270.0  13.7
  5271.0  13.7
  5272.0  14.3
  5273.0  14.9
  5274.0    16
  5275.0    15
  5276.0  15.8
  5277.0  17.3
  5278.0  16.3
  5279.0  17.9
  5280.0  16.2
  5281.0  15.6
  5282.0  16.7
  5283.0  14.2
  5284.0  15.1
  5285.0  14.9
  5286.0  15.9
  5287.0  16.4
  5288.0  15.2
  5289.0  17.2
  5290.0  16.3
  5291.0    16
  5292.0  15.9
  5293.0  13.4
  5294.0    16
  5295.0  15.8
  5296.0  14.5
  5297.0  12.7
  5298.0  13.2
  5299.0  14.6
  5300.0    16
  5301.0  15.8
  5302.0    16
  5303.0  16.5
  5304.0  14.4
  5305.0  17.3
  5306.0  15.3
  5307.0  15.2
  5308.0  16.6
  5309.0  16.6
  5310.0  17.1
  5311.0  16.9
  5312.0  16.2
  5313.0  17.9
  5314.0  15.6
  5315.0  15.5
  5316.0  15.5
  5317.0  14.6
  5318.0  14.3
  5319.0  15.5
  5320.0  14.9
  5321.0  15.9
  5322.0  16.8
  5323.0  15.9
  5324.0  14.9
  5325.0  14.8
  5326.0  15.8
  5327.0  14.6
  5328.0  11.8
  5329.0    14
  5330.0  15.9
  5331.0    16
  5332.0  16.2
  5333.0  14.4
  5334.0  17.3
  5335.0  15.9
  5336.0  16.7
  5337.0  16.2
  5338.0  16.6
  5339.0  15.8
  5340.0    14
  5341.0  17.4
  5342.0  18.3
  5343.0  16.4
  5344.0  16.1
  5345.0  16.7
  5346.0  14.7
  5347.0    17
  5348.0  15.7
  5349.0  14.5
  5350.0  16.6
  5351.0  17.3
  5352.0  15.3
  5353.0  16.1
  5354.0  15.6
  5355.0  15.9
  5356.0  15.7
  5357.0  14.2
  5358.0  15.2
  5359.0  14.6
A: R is 1.4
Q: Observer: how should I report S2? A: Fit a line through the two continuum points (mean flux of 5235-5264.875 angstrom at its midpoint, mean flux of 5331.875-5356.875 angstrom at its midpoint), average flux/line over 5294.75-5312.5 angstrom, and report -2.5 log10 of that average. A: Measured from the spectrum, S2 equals 0.03 mag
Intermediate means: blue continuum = 15.9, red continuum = 16.1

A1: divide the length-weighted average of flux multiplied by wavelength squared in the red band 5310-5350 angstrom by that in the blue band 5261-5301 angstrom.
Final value 1.1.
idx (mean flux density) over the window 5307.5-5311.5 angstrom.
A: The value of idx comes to 16.8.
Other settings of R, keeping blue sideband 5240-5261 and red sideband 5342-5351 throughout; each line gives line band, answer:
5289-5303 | 0.7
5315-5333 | 1.1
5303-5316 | -0.1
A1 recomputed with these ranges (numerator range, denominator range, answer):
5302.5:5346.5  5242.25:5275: 1.05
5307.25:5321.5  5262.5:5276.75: 1.12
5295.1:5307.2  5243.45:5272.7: 1.00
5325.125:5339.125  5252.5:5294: 1.02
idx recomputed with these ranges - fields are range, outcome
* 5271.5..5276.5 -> 15.2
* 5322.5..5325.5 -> 15.2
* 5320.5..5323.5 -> 16.2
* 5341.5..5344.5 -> 16.9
